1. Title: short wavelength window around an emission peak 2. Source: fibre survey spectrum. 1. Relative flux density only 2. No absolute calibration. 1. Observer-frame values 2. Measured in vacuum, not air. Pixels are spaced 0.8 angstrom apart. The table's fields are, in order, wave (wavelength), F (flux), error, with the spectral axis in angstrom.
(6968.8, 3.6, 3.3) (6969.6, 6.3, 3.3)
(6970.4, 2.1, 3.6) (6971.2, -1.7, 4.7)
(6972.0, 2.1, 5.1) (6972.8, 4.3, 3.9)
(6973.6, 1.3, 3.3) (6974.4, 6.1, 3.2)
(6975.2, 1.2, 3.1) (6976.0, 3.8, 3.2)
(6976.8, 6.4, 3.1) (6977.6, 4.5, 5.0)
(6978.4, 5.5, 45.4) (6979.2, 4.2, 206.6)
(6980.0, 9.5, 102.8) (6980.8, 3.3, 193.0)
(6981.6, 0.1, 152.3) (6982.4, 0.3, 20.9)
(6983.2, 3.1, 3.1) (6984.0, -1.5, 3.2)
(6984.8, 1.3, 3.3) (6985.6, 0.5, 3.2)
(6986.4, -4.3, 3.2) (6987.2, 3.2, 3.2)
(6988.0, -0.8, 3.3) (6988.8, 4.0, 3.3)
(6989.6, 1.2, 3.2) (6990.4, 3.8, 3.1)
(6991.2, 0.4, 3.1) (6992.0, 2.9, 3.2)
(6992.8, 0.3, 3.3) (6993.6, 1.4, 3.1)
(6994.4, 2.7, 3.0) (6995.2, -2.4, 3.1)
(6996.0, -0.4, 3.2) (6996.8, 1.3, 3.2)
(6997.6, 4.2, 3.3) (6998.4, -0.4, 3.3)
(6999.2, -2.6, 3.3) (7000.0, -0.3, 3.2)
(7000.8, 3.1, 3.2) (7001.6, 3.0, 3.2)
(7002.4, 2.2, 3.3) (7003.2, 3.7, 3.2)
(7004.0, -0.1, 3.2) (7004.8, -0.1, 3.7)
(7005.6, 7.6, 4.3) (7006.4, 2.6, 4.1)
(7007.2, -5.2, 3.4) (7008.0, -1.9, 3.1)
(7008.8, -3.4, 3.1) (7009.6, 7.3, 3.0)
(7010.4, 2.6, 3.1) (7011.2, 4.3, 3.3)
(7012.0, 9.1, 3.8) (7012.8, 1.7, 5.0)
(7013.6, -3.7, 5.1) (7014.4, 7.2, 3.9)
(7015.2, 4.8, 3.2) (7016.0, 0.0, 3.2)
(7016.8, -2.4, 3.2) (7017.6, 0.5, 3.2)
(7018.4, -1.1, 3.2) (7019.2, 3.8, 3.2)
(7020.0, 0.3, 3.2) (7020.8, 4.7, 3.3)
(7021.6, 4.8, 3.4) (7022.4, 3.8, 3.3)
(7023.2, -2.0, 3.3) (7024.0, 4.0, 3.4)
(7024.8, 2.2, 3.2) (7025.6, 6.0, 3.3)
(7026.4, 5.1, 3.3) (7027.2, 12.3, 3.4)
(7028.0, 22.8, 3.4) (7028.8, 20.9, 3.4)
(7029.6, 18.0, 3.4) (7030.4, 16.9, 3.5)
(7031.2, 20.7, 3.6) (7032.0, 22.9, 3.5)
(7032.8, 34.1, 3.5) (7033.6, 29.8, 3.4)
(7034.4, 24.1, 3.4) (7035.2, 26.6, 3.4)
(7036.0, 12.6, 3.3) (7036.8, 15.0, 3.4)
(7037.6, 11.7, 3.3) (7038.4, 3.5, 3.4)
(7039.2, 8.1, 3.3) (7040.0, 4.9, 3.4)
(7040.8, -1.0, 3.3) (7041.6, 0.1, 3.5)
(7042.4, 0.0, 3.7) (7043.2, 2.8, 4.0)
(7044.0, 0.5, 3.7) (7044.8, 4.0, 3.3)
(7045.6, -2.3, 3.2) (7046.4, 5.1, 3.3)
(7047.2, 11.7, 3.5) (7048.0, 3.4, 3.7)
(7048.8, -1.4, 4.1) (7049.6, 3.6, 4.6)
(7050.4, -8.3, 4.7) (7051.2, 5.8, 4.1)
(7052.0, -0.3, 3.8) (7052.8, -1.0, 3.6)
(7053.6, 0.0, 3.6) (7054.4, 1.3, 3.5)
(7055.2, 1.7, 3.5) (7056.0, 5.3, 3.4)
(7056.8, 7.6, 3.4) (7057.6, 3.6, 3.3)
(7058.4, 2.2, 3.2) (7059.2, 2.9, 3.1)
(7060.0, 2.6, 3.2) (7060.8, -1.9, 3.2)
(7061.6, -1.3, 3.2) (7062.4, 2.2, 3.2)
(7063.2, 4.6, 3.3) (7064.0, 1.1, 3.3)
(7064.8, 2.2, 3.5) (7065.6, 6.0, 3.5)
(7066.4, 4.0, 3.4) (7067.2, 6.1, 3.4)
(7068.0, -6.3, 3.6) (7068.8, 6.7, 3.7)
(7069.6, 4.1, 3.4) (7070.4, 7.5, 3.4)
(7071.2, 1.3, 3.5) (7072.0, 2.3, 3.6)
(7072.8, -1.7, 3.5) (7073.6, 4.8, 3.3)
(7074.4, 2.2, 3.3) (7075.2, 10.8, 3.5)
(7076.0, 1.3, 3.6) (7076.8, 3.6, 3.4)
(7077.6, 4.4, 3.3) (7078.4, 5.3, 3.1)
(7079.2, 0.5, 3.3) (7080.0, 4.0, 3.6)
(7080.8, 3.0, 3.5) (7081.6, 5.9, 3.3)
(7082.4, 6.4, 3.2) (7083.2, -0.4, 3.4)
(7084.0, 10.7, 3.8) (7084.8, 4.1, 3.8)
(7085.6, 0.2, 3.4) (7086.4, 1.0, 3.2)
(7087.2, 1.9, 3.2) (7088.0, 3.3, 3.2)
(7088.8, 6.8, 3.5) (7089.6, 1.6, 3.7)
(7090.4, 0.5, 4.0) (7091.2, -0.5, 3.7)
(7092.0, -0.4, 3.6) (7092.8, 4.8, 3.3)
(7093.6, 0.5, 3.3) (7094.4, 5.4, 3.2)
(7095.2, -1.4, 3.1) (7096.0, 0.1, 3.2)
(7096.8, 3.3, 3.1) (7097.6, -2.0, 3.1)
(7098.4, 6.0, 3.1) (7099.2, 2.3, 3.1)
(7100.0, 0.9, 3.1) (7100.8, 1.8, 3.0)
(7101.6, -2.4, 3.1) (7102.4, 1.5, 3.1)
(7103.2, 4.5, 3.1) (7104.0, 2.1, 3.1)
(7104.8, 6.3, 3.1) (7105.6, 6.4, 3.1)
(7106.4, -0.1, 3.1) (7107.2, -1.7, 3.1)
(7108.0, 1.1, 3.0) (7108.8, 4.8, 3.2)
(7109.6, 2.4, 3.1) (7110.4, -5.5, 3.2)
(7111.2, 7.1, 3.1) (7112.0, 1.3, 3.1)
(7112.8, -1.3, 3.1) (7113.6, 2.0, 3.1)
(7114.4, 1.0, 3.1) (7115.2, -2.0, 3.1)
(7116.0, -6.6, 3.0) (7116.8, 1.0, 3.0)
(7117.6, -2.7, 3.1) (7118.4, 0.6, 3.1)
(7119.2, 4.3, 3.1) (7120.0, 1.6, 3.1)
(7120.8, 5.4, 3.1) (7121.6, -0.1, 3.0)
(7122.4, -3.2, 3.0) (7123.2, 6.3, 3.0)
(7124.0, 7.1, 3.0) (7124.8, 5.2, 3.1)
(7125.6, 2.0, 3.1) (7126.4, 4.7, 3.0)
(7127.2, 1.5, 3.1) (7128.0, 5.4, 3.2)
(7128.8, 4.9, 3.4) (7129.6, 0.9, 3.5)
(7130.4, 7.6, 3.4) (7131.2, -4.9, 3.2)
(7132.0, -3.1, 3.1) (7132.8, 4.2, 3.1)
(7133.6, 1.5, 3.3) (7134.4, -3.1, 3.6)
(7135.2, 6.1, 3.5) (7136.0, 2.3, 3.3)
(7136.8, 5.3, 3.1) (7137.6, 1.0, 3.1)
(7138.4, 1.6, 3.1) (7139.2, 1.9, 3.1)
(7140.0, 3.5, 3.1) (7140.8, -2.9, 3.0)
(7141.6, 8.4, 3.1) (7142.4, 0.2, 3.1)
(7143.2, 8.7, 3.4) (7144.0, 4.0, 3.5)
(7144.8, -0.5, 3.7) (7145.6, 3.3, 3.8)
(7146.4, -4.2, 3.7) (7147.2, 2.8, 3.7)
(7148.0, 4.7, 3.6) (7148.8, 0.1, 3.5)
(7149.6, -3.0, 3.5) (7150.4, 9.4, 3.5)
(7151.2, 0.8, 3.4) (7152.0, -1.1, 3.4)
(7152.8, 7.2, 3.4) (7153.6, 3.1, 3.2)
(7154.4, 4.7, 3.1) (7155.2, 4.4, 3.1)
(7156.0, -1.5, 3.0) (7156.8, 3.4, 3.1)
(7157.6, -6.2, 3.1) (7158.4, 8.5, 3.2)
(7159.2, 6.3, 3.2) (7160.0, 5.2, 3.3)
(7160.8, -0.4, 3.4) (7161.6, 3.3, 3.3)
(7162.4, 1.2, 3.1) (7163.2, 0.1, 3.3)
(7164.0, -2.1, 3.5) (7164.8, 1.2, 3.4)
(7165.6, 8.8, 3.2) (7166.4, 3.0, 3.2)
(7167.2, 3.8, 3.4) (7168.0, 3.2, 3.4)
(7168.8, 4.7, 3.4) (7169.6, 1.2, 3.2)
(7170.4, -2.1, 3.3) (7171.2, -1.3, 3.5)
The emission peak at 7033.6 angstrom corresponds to [O II] 3727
